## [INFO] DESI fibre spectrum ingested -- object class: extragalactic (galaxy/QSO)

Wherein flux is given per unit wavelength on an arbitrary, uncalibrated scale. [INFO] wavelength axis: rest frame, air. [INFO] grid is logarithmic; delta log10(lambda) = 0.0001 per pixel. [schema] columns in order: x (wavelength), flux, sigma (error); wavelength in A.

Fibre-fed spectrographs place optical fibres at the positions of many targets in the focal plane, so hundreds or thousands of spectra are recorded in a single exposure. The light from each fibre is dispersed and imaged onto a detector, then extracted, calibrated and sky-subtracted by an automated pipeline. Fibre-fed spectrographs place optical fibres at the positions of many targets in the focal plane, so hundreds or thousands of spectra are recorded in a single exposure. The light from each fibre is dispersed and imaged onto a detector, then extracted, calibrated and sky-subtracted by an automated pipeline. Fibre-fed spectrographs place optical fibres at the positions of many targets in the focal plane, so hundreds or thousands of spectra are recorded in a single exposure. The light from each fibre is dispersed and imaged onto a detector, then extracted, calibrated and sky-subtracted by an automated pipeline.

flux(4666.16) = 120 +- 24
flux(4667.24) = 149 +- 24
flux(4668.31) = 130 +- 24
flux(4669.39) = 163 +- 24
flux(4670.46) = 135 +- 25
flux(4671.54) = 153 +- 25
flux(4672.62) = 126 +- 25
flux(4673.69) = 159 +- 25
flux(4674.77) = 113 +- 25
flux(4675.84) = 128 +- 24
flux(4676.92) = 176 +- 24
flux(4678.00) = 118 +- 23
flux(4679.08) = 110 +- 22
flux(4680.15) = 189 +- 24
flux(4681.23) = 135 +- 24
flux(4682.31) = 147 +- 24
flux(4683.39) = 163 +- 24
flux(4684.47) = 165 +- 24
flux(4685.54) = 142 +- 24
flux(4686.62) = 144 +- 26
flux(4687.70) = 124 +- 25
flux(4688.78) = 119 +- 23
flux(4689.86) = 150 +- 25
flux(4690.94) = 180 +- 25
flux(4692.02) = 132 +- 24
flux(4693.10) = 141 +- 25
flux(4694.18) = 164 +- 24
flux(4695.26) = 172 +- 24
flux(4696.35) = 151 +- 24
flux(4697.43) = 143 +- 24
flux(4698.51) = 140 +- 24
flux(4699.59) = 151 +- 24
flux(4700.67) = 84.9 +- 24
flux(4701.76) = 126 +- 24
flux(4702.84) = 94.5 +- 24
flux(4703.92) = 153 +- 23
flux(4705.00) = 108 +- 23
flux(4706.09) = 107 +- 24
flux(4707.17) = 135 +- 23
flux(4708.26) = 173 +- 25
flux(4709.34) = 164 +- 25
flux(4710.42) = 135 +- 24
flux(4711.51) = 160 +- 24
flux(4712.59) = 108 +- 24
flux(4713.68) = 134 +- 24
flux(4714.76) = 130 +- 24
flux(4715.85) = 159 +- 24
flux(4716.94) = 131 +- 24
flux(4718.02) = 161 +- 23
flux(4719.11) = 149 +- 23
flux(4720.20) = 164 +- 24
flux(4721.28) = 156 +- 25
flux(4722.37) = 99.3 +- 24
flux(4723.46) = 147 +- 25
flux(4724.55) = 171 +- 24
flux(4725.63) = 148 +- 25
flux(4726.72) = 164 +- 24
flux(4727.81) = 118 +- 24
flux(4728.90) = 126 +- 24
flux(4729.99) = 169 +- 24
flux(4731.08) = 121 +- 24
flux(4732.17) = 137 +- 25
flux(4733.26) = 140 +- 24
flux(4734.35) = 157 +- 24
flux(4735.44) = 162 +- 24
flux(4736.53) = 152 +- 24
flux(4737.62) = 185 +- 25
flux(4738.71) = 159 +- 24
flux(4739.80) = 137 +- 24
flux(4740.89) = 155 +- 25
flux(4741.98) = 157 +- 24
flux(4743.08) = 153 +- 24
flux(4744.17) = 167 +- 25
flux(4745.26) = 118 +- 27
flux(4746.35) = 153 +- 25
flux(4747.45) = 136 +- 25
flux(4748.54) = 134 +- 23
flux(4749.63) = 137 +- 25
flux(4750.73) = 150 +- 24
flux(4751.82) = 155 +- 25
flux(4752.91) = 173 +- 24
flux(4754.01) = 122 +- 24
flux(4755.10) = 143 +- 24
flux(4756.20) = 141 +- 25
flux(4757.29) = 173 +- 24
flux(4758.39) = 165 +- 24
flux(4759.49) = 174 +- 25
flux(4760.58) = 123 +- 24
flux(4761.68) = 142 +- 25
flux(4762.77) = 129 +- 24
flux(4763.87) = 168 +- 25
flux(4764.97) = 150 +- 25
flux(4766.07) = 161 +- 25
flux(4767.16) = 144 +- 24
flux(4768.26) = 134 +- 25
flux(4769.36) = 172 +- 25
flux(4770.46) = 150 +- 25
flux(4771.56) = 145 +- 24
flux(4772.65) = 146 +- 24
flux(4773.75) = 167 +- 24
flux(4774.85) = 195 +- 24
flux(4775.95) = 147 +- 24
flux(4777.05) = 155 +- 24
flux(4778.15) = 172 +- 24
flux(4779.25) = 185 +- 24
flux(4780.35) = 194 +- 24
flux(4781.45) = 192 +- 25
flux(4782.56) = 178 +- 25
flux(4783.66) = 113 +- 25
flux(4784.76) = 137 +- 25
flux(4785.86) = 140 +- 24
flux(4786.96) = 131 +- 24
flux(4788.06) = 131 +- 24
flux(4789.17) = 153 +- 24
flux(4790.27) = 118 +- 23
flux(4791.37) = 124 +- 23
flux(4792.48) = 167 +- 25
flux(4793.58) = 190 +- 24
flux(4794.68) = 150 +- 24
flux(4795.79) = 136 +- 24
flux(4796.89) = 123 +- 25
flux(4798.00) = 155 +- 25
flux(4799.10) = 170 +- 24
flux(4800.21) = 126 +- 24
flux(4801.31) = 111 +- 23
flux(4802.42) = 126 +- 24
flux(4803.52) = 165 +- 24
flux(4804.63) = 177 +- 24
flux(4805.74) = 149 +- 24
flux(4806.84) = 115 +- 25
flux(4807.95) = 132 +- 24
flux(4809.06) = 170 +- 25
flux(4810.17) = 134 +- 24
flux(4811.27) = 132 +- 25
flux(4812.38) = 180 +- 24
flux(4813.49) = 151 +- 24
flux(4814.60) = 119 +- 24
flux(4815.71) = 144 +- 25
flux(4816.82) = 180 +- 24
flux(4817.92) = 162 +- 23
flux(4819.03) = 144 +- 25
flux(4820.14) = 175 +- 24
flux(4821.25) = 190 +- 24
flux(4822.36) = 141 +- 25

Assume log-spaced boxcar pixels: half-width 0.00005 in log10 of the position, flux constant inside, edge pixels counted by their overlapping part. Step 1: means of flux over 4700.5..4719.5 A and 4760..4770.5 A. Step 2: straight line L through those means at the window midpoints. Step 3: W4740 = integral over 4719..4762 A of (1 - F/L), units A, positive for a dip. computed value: -2.0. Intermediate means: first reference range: 135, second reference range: 147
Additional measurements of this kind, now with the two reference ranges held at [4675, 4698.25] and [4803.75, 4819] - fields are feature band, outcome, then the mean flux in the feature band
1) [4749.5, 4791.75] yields -1.0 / 152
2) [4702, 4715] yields 1.2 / 133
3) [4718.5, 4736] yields 0.3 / 146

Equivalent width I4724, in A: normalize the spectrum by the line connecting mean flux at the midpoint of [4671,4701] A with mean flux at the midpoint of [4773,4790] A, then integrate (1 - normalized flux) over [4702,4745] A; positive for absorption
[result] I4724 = 1.51 A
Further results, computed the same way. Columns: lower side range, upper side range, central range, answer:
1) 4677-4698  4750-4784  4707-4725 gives 0.6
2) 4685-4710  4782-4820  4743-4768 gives -0.9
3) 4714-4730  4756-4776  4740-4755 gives 0.4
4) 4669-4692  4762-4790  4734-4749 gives -0.1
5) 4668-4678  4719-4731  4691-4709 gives 0.8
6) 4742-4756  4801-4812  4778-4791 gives -0.8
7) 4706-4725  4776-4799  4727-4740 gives -0.1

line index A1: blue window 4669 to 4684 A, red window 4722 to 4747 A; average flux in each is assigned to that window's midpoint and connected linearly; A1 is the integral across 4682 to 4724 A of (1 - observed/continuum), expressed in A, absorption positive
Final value 1.3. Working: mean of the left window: 144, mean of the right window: 148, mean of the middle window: 141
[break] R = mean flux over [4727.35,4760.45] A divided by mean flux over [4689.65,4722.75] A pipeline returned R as 1.06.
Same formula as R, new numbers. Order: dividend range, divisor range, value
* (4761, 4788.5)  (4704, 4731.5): 1.09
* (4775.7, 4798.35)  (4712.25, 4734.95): 1.07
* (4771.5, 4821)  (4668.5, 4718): 1.08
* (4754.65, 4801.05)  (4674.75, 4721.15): 1.08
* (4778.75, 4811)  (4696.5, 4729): 1.07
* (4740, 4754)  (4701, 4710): 1.12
